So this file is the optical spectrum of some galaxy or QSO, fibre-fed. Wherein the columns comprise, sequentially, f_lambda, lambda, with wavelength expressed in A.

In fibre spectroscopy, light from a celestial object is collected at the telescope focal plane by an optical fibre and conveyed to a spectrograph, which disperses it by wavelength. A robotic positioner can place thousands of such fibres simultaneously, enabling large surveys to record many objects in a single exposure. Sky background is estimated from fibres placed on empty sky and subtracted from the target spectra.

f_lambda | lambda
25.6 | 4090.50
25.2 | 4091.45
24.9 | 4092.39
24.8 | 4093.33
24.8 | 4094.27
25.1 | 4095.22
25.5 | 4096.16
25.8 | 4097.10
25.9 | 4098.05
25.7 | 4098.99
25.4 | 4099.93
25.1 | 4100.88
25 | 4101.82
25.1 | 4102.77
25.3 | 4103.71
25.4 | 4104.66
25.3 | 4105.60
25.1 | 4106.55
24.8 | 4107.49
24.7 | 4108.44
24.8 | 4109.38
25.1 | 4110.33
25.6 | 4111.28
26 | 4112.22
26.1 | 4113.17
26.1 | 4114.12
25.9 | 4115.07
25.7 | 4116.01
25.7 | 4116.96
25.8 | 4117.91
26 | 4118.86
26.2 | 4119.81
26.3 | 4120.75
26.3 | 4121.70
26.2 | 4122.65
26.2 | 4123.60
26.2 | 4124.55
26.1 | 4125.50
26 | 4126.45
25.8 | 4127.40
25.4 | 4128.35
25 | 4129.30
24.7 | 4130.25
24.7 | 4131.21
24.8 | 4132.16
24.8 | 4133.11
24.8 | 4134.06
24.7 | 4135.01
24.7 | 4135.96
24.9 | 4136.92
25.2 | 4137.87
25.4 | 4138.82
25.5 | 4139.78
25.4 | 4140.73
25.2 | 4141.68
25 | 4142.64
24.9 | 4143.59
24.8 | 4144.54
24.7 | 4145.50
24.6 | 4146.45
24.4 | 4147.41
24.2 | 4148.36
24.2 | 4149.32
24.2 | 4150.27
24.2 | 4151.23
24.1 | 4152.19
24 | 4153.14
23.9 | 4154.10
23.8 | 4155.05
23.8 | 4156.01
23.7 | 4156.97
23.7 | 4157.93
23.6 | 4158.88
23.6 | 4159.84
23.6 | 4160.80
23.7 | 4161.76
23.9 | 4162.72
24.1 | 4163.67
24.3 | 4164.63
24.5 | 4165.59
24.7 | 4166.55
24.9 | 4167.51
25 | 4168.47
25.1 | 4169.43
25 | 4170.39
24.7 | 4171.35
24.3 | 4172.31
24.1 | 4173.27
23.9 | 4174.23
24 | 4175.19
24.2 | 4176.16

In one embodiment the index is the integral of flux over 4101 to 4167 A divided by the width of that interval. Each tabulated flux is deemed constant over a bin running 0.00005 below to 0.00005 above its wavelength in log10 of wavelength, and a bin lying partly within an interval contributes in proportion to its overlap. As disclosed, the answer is 25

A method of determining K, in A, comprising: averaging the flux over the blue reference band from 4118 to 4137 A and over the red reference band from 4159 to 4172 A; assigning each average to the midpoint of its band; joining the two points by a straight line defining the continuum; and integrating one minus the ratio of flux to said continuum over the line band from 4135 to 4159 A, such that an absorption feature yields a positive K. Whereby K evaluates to 0.4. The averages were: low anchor 25.5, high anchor 24.4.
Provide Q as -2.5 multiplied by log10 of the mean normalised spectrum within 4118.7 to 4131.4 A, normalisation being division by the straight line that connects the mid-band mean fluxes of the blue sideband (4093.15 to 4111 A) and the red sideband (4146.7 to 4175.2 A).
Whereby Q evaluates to -0.043 mag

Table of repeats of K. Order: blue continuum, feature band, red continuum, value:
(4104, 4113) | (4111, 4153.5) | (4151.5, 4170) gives -0.92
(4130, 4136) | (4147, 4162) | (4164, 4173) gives 0.48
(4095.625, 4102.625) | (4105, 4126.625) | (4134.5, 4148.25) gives -0.42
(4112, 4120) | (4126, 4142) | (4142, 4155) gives -0.03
